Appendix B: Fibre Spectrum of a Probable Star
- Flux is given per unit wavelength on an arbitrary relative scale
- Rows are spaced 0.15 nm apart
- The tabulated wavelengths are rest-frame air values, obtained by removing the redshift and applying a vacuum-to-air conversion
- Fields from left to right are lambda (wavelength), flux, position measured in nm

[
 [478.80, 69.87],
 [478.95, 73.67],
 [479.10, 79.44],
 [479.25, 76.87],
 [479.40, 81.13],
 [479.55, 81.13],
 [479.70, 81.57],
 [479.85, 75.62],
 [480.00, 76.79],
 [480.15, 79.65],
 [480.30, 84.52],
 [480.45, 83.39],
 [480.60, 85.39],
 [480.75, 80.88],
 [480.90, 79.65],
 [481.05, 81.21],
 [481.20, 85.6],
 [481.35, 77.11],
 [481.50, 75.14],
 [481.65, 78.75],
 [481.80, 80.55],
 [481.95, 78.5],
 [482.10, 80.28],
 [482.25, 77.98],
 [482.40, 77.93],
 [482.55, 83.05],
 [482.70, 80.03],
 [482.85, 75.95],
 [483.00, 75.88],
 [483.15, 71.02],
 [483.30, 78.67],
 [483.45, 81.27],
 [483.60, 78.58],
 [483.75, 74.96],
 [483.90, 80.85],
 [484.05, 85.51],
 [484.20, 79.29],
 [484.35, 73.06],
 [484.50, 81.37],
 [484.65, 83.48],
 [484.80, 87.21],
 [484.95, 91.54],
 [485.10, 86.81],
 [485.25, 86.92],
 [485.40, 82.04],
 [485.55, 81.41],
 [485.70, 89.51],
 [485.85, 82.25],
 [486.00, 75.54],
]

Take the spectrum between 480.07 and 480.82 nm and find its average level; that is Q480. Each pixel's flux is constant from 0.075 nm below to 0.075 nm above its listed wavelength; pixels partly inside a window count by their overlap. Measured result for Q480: 82.7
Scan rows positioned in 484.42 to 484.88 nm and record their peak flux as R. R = 87.21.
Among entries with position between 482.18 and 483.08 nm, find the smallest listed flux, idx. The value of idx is 75.88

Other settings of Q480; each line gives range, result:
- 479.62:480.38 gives 79.7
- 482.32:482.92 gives 79.3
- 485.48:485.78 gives 85.5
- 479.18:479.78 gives 80.2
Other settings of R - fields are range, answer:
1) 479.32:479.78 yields 81.57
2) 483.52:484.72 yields 85.51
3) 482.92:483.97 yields 81.27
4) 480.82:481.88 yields 85.6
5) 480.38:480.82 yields 85.39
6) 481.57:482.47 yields 80.55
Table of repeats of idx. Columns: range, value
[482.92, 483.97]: 71.02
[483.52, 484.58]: 73.06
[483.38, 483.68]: 78.58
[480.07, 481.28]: 79.65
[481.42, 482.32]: 75.14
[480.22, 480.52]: 83.39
